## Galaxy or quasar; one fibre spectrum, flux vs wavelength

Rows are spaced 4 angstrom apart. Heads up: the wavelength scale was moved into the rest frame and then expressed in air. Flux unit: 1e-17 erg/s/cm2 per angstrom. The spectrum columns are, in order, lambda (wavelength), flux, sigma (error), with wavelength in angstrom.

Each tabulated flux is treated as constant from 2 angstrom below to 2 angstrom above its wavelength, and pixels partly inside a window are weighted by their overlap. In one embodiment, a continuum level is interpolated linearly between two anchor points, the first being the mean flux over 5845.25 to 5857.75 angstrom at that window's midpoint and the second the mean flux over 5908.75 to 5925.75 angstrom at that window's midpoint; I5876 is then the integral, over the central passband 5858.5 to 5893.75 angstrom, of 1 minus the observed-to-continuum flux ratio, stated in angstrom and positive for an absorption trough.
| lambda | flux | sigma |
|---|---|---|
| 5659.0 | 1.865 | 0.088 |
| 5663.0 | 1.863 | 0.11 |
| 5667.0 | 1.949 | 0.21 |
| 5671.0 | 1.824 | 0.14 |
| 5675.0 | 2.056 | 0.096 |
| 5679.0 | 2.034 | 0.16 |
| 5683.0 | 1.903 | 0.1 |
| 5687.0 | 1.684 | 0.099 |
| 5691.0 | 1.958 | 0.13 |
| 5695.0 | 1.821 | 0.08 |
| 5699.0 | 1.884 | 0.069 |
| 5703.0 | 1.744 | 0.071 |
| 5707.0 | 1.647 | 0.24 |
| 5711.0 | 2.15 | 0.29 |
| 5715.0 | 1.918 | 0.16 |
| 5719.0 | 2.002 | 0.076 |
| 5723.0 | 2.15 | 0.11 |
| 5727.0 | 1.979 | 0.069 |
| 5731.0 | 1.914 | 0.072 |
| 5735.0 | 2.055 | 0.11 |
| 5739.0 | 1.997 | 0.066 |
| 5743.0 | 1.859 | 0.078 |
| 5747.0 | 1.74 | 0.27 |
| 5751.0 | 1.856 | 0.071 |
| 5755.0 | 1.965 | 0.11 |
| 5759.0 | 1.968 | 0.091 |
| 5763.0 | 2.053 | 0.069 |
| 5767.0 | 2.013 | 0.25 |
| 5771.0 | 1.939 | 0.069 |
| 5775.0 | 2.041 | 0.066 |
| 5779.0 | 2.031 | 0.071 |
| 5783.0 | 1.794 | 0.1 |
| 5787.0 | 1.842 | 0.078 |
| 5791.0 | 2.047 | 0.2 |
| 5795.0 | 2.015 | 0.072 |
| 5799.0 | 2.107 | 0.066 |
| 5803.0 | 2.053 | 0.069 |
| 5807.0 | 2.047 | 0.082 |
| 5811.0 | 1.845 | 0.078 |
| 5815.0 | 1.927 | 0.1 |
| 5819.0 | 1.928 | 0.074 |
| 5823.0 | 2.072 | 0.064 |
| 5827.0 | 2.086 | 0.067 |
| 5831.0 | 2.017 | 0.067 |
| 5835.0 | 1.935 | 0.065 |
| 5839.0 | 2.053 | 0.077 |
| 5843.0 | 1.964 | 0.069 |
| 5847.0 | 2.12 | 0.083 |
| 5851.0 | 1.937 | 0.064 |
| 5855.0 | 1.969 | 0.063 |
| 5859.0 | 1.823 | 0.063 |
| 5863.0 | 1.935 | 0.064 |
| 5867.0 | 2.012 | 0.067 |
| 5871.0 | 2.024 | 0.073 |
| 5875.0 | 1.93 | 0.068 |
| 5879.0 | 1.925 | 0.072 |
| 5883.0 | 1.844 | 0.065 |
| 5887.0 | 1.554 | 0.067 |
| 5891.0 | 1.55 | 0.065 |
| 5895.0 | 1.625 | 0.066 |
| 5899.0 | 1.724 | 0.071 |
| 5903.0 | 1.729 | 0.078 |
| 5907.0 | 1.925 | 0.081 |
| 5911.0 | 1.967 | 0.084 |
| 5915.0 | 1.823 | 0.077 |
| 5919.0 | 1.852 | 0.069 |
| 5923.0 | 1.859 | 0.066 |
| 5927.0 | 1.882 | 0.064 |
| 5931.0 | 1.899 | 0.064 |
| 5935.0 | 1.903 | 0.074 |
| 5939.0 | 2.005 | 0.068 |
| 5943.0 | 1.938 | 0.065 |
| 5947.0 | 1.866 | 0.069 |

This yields 2.0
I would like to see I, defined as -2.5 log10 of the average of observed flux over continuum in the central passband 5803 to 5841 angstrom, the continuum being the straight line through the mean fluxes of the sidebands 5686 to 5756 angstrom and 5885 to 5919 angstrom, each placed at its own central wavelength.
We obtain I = -0.10 mag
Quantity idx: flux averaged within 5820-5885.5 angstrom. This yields 1.97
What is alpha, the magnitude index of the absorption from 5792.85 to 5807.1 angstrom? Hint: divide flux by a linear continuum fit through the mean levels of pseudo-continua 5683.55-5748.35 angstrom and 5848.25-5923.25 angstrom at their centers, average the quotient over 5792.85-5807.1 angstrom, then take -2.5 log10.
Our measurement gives -0.10 mag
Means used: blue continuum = 1.91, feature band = 2.06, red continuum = 1.84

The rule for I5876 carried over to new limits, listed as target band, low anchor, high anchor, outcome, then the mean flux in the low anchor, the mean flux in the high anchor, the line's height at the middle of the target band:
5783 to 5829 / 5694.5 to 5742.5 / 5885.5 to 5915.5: -3.7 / 1.94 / 1.74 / 1.84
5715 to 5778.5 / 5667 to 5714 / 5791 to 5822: -1.0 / 1.89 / 2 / 1.94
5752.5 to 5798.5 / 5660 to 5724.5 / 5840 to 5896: -2.0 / 1.91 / 1.88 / 1.9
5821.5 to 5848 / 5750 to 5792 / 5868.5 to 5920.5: -2.1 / 1.96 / 1.81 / 1.88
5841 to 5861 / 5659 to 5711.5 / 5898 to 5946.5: -0.9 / 1.88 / 1.88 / 1.88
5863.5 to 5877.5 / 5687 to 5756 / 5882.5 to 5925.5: -1.5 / 1.91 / 1.77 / 1.79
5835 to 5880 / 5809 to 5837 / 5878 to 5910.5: -2.7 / 1.97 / 1.74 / 1.86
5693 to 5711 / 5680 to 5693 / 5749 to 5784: 0.6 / 1.86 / 1.97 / 1.88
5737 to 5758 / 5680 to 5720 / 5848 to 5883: 0.1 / 1.87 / 1.94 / 1.89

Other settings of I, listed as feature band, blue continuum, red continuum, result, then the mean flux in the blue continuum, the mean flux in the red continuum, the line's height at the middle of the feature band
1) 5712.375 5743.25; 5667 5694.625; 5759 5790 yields -0.03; 1.91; 1.96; 1.94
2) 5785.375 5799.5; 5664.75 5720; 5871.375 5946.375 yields -0.07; 1.9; 1.83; 1.87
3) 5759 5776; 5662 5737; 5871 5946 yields -0.06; 1.92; 1.84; 1.89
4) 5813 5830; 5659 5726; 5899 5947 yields -0.06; 1.91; 1.88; 1.89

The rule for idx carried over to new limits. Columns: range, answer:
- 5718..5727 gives 2.06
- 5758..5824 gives 1.98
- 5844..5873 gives 1.97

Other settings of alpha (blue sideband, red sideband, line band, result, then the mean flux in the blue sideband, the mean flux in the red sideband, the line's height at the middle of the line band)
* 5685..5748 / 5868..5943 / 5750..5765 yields -0.04 mag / 1.91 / 1.84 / 1.89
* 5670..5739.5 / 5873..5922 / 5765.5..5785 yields -0.05 mag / 1.93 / 1.79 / 1.88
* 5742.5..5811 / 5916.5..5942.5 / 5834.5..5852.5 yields -0.04 mag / 1.96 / 1.9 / 1.94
